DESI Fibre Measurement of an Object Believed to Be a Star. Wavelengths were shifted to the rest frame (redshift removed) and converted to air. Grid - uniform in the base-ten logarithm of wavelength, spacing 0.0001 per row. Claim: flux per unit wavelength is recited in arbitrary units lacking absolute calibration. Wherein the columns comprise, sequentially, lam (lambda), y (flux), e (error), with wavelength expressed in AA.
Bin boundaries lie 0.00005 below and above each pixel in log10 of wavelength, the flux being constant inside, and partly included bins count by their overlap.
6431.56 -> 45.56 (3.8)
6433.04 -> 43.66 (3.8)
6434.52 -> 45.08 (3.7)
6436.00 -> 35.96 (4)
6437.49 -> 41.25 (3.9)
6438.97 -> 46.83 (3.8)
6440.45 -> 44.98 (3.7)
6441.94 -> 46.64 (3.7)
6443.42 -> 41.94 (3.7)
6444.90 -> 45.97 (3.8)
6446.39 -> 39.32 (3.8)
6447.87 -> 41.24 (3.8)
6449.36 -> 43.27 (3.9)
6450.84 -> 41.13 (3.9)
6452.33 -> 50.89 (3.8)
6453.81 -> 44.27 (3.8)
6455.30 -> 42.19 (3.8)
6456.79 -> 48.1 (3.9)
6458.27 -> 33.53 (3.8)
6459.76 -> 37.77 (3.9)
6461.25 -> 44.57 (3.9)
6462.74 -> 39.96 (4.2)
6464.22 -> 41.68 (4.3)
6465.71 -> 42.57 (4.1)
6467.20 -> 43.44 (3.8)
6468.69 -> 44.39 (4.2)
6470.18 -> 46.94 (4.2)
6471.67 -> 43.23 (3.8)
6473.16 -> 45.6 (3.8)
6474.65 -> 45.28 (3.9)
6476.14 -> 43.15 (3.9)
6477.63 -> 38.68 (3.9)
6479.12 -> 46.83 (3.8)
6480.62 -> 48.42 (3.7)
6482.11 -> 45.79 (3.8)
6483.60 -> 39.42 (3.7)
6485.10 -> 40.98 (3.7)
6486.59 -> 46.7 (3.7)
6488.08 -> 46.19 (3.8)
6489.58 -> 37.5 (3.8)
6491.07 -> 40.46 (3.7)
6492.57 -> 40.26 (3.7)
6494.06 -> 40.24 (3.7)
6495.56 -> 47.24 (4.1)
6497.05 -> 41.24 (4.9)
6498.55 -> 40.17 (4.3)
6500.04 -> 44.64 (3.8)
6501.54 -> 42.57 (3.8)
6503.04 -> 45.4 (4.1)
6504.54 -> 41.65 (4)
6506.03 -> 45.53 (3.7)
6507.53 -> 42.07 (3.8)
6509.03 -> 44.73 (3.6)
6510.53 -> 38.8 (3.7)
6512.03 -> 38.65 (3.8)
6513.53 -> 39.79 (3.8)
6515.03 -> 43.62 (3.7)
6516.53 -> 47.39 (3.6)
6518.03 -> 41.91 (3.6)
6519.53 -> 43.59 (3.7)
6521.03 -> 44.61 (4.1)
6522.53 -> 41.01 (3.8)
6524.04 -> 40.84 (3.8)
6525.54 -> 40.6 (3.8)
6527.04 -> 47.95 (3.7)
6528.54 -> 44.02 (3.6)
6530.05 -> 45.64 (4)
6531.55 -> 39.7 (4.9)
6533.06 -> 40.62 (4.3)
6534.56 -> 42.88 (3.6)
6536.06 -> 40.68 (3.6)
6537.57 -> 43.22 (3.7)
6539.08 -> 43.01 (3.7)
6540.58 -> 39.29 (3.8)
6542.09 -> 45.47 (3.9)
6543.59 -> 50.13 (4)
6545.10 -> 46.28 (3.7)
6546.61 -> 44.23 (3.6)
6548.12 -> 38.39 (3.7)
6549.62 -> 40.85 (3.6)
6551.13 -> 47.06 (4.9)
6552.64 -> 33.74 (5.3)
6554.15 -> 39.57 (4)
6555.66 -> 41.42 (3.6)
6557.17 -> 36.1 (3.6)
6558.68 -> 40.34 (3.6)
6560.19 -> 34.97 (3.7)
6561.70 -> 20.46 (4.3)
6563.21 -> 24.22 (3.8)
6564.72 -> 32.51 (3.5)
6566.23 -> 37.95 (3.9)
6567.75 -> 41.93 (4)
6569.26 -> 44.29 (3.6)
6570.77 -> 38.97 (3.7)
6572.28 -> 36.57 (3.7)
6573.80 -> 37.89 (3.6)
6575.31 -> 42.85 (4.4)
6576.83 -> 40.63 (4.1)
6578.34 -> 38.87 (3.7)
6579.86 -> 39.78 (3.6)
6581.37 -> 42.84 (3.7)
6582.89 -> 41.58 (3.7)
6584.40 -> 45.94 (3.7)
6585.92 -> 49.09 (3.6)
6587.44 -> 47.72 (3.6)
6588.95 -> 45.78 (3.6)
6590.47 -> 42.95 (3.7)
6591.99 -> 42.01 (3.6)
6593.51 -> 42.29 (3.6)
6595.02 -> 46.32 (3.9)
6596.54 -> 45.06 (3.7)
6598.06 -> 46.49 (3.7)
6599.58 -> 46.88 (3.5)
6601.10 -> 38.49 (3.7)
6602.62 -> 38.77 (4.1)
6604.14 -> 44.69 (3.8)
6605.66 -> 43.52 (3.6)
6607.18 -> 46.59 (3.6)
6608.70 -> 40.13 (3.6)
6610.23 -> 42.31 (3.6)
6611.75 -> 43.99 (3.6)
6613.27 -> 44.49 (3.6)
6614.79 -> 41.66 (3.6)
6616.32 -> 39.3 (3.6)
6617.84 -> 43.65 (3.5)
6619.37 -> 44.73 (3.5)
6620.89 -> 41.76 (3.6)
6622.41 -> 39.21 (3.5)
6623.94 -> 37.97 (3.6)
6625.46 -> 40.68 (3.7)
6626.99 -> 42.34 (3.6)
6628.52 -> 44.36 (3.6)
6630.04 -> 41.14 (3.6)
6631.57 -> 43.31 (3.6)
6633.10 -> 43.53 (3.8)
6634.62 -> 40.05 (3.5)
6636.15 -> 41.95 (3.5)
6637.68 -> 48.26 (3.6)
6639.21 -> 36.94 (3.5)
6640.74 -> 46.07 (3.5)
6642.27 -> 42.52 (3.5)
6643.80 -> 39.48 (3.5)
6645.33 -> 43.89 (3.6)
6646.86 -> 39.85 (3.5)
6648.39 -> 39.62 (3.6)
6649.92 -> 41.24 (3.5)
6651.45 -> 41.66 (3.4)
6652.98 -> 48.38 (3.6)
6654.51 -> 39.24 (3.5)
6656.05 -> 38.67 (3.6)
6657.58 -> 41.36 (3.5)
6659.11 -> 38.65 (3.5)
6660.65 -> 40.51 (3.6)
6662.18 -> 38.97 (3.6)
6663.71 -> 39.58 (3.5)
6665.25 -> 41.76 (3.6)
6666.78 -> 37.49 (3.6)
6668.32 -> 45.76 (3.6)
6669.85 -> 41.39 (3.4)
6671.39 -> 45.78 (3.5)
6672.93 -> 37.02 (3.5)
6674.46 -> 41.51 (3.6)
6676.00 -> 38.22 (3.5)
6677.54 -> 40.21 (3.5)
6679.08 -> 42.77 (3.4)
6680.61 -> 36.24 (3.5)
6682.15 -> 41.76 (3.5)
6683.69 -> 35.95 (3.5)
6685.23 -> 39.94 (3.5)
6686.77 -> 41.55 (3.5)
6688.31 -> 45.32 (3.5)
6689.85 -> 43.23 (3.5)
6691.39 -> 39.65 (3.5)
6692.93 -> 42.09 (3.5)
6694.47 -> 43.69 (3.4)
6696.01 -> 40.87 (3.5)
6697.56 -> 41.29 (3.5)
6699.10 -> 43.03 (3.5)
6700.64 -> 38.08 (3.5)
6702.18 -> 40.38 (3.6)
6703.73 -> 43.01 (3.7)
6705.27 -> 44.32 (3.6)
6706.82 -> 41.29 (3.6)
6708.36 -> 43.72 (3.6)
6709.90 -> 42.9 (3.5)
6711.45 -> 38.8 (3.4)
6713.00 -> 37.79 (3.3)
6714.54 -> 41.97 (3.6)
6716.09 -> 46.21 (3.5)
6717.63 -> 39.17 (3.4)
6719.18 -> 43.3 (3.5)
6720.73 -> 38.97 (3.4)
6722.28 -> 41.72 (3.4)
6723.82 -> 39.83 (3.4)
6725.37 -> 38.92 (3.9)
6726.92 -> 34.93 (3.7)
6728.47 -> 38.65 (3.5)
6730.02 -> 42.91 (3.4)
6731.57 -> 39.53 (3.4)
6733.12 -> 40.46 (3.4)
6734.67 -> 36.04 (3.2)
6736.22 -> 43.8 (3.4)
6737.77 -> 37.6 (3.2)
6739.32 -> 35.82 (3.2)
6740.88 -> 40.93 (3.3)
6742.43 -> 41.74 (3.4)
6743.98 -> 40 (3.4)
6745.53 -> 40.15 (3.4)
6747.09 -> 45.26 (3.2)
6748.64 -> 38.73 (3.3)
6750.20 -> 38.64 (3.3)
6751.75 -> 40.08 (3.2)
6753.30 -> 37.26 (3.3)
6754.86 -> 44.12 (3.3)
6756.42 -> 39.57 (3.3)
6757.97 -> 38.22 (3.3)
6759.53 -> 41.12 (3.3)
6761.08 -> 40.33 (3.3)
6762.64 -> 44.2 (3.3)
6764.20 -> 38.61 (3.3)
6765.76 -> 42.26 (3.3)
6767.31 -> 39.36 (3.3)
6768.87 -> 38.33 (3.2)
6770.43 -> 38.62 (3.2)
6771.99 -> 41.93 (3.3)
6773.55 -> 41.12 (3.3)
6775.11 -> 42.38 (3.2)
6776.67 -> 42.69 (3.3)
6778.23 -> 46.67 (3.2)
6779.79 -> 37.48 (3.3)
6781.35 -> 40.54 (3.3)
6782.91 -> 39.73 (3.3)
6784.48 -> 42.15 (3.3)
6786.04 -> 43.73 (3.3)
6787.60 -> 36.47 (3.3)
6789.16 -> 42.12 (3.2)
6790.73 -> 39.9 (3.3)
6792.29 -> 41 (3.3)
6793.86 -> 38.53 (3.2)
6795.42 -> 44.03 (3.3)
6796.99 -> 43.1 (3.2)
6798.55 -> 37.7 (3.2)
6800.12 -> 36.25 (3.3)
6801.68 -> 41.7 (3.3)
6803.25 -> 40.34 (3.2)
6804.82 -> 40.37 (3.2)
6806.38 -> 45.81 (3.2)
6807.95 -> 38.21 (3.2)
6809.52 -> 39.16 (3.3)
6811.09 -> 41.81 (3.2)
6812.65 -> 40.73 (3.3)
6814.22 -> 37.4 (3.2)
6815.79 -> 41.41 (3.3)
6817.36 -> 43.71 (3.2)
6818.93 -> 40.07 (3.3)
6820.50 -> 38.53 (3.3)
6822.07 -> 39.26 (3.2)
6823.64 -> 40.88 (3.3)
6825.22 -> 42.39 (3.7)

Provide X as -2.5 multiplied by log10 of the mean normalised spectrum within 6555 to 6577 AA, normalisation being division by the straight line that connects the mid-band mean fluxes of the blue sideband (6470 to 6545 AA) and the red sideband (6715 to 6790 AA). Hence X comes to 0.16 mag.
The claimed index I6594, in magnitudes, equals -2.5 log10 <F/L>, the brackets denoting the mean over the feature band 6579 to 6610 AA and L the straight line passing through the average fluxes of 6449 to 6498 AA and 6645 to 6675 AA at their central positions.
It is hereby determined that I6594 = -0.05 mag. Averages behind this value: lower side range 43.1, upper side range 41.1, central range 43.8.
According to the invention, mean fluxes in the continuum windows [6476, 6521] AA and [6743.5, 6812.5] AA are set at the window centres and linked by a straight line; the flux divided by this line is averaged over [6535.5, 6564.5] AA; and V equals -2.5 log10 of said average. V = 0.083 mag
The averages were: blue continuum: 42.8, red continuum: 40.7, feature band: 39.3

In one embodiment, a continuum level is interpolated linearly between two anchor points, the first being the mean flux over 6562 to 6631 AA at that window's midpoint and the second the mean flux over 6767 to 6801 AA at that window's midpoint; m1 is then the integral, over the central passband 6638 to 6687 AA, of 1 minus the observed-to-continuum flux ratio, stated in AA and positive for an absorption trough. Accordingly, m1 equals 0.6 AA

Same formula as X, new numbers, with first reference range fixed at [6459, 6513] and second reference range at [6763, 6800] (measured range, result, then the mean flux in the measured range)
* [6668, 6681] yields 0.014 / 41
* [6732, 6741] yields 0.057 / 39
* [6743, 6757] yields 0.014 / 40.4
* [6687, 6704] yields -0.012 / 41.8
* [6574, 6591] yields -0.029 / 43.3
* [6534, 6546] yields -0.036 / 43.9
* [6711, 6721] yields 0.004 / 41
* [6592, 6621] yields -0.031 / 43.2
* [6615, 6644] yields -0.004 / 42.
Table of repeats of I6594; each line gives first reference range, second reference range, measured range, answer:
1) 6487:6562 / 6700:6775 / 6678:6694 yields 0.00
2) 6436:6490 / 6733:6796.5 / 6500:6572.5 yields 0.04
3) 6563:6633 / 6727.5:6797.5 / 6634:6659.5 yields 0.00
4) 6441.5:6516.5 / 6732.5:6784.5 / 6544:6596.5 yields 0.05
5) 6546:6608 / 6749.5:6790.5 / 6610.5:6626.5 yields -0.03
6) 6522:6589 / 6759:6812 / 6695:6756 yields 0.01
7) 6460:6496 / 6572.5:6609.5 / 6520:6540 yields 0.01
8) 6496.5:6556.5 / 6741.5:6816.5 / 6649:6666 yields 0.02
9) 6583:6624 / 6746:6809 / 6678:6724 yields 0.02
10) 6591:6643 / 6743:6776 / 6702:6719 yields -0.02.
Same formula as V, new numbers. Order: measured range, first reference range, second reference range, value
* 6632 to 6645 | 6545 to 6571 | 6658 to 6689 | -0.073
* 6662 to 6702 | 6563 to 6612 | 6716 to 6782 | 0.003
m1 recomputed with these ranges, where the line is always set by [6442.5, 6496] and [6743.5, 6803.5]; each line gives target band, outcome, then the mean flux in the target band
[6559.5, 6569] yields 2.2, 32.6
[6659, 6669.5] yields 0.2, 40.5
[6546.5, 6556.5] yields 0.4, 40.5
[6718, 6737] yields 0.5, 39.9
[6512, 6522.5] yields -0.1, 43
